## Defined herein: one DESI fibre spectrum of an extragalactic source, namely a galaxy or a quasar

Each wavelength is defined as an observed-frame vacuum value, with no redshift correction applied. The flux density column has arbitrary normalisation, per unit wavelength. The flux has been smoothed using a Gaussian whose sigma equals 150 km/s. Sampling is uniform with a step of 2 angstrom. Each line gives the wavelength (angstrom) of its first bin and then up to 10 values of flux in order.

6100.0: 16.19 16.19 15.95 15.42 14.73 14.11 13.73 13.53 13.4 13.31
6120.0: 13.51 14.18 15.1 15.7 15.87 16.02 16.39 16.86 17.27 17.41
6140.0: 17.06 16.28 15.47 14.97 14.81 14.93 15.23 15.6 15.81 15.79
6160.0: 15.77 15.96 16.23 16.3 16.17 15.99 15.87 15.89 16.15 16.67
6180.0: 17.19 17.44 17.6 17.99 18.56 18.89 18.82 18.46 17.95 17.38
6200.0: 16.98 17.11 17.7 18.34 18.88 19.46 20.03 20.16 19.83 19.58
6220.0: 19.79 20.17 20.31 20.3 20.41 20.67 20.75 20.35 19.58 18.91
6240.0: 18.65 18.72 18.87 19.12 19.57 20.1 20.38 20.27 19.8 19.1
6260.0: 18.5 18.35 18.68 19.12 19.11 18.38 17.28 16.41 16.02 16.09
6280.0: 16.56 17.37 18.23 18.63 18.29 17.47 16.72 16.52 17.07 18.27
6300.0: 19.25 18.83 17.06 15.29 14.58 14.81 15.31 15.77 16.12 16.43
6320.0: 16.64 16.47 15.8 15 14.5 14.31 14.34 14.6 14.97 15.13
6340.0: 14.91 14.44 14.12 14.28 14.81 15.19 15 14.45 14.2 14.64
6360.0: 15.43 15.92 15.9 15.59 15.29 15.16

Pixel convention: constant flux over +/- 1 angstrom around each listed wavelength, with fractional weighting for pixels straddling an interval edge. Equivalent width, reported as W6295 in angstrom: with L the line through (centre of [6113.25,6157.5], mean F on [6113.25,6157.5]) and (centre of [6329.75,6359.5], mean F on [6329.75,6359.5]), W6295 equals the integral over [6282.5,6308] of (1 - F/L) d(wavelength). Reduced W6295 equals -4.6 angstrom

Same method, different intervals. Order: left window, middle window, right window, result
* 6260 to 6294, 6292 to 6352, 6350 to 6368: 2.24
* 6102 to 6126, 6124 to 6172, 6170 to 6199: -0.40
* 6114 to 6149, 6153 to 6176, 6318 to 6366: -0.85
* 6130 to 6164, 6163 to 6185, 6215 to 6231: 1.21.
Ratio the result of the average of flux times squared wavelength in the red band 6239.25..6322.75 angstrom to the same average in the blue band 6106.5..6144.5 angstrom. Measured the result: 1.22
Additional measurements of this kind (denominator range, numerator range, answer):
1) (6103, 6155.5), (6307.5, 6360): 1.05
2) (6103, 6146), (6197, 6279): 1.29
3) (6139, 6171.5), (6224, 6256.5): 1.29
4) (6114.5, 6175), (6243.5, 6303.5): 1.22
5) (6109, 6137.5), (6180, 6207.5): 1.23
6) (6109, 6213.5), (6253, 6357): 1.05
